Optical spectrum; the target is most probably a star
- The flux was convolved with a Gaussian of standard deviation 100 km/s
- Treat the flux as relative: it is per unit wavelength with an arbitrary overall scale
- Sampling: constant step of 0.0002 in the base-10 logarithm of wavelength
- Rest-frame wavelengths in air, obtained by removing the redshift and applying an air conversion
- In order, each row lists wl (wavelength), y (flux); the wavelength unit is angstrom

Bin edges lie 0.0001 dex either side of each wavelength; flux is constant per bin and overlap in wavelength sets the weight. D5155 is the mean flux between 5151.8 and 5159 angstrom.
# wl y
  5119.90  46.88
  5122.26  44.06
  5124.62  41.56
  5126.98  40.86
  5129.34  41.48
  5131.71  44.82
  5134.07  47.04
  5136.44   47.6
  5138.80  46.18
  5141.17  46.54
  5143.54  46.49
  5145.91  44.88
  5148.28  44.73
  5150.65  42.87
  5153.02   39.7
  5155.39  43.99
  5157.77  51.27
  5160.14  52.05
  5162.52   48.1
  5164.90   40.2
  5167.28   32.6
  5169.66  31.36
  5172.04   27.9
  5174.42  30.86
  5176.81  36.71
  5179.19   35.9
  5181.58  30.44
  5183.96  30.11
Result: 45.1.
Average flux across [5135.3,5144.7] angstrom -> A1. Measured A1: 46.7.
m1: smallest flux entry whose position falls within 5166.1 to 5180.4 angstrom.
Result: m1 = 27.9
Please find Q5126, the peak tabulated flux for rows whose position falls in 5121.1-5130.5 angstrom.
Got 44.06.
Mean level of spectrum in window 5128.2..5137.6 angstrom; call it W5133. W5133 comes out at 45.2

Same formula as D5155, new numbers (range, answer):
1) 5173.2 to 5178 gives 33.7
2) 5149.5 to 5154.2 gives 41.3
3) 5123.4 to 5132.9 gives 42.2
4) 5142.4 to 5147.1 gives 45.7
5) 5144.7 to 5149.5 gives 44.8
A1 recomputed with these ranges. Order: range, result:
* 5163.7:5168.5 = 36.4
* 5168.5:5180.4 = 32.5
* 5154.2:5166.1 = 47.1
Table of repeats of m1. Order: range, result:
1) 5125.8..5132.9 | 40.86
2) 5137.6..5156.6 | 39.7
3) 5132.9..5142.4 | 46.18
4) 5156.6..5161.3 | 51.27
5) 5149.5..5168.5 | 32.6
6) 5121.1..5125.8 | 41.56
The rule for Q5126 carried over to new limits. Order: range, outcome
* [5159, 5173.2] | 52.05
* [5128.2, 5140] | 47.6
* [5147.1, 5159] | 51.27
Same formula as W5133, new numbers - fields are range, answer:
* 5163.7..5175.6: 32.6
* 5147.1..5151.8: 43.8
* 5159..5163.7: 50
